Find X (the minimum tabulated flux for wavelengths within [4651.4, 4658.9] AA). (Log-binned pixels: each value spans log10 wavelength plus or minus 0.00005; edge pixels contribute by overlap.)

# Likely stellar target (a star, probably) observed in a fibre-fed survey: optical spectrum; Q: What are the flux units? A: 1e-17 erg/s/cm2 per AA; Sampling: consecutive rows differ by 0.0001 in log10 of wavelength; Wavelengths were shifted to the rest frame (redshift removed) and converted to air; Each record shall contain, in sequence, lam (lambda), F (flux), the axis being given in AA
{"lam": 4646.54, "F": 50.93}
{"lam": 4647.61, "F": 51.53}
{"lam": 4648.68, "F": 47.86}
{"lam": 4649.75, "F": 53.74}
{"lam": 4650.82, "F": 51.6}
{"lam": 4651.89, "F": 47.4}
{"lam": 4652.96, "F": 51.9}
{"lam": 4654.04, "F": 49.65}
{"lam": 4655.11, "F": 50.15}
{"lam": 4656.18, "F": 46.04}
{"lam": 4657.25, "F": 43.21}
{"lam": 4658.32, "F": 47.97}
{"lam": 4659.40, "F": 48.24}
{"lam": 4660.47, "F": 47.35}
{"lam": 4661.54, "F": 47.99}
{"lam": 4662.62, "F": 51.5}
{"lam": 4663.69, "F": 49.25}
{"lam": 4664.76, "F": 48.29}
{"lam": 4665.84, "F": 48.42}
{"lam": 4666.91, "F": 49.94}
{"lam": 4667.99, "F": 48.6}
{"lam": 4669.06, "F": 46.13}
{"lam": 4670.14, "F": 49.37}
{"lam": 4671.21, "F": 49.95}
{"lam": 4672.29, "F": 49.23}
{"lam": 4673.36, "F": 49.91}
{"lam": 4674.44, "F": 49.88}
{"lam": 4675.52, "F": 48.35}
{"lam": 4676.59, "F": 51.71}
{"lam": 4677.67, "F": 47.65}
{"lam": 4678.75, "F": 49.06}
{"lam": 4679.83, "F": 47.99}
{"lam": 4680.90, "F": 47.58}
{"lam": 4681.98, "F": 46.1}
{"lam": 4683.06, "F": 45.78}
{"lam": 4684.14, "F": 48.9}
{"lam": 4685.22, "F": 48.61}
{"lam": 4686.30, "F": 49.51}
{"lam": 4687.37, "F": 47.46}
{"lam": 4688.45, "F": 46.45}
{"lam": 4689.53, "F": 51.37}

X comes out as 43.21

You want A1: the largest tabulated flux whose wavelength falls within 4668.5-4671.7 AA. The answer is 49.95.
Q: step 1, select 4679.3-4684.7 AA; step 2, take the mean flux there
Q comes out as 47.3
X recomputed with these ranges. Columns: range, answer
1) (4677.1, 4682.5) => 46.1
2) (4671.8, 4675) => 49.23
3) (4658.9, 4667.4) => 47.35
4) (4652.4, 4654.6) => 49.65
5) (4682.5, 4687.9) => 45.78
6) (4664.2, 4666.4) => 48.29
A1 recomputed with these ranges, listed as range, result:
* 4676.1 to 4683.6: 51.71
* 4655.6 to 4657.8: 46.04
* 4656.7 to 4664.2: 51.5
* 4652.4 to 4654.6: 51.9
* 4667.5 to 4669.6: 48.6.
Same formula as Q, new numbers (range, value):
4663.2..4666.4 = 48.7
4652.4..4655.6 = 50.5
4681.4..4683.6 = 45.9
